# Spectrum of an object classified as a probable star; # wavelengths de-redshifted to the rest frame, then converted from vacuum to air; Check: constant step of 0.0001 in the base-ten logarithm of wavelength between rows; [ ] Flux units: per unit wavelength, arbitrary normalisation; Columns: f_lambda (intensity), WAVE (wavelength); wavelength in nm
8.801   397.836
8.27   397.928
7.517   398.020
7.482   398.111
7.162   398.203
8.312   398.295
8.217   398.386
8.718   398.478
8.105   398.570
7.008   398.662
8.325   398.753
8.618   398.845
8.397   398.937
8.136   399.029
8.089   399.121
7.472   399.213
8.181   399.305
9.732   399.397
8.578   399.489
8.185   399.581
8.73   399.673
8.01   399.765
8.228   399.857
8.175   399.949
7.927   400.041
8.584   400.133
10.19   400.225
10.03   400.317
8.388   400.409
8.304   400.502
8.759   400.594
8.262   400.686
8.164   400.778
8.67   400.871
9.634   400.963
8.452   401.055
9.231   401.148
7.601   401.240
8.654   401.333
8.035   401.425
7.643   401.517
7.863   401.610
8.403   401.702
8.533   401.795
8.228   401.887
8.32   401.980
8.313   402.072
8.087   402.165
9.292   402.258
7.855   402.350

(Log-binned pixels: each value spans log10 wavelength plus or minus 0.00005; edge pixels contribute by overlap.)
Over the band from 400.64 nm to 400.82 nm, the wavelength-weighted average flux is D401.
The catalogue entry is 8.23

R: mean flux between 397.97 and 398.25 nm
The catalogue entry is 7.39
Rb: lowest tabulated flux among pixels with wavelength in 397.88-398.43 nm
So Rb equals 7.162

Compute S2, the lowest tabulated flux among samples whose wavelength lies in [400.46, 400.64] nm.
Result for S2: 8.304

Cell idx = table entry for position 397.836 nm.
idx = 8.801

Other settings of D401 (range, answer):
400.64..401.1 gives 8.64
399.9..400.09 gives 8.08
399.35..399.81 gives 8.65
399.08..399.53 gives 8.41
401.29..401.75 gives 8.12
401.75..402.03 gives 8.38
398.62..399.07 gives 8.11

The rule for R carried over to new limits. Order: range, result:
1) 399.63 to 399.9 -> 8.32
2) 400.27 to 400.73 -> 8.75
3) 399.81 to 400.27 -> 8.63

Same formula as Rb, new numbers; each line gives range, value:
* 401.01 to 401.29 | 7.601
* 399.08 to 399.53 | 7.472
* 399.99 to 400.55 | 7.927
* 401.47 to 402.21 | 7.643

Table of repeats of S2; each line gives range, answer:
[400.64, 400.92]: 8.164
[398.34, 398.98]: 7.008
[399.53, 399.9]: 8.01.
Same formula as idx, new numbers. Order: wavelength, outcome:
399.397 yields 9.732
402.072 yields 8.313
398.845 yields 8.618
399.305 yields 8.181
